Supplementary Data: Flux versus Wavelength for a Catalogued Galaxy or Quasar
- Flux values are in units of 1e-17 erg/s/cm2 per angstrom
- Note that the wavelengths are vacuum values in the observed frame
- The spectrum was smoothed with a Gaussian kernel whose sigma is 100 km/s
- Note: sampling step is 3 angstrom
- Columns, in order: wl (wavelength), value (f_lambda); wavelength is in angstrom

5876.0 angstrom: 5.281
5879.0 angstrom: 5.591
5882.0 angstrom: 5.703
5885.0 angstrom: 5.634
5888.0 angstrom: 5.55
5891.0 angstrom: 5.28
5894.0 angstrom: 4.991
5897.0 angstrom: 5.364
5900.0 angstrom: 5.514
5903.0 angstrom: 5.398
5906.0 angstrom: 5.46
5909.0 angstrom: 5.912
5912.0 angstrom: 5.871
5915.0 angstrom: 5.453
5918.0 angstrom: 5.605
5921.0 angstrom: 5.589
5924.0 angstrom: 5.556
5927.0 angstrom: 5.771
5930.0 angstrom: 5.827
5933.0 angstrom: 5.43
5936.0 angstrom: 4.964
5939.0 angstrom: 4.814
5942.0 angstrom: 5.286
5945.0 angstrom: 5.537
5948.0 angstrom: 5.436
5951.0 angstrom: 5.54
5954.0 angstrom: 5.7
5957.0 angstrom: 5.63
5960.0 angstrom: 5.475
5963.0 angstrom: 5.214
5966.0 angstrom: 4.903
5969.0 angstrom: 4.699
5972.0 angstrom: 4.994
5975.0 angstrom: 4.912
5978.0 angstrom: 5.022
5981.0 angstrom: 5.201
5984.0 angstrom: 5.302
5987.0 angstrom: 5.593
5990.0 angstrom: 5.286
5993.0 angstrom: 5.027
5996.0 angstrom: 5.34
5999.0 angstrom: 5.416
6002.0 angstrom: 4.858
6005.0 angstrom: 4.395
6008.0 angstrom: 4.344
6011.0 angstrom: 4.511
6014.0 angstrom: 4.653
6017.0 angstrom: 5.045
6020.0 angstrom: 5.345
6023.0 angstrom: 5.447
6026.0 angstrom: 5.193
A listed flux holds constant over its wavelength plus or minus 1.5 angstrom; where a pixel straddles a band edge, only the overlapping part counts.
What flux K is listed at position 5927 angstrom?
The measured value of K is 5.771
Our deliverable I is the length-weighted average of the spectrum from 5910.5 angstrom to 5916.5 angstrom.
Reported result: 5.66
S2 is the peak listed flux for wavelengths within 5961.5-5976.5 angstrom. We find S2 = 5.214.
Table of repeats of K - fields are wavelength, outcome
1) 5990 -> 5.286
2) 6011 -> 4.511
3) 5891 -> 5.28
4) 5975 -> 4.912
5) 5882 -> 5.703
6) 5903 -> 5.398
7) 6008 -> 4.344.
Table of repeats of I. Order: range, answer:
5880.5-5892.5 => 5.54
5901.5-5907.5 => 5.43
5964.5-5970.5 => 4.8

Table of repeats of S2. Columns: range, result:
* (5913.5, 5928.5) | 5.771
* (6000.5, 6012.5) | 4.858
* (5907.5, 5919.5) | 5.912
